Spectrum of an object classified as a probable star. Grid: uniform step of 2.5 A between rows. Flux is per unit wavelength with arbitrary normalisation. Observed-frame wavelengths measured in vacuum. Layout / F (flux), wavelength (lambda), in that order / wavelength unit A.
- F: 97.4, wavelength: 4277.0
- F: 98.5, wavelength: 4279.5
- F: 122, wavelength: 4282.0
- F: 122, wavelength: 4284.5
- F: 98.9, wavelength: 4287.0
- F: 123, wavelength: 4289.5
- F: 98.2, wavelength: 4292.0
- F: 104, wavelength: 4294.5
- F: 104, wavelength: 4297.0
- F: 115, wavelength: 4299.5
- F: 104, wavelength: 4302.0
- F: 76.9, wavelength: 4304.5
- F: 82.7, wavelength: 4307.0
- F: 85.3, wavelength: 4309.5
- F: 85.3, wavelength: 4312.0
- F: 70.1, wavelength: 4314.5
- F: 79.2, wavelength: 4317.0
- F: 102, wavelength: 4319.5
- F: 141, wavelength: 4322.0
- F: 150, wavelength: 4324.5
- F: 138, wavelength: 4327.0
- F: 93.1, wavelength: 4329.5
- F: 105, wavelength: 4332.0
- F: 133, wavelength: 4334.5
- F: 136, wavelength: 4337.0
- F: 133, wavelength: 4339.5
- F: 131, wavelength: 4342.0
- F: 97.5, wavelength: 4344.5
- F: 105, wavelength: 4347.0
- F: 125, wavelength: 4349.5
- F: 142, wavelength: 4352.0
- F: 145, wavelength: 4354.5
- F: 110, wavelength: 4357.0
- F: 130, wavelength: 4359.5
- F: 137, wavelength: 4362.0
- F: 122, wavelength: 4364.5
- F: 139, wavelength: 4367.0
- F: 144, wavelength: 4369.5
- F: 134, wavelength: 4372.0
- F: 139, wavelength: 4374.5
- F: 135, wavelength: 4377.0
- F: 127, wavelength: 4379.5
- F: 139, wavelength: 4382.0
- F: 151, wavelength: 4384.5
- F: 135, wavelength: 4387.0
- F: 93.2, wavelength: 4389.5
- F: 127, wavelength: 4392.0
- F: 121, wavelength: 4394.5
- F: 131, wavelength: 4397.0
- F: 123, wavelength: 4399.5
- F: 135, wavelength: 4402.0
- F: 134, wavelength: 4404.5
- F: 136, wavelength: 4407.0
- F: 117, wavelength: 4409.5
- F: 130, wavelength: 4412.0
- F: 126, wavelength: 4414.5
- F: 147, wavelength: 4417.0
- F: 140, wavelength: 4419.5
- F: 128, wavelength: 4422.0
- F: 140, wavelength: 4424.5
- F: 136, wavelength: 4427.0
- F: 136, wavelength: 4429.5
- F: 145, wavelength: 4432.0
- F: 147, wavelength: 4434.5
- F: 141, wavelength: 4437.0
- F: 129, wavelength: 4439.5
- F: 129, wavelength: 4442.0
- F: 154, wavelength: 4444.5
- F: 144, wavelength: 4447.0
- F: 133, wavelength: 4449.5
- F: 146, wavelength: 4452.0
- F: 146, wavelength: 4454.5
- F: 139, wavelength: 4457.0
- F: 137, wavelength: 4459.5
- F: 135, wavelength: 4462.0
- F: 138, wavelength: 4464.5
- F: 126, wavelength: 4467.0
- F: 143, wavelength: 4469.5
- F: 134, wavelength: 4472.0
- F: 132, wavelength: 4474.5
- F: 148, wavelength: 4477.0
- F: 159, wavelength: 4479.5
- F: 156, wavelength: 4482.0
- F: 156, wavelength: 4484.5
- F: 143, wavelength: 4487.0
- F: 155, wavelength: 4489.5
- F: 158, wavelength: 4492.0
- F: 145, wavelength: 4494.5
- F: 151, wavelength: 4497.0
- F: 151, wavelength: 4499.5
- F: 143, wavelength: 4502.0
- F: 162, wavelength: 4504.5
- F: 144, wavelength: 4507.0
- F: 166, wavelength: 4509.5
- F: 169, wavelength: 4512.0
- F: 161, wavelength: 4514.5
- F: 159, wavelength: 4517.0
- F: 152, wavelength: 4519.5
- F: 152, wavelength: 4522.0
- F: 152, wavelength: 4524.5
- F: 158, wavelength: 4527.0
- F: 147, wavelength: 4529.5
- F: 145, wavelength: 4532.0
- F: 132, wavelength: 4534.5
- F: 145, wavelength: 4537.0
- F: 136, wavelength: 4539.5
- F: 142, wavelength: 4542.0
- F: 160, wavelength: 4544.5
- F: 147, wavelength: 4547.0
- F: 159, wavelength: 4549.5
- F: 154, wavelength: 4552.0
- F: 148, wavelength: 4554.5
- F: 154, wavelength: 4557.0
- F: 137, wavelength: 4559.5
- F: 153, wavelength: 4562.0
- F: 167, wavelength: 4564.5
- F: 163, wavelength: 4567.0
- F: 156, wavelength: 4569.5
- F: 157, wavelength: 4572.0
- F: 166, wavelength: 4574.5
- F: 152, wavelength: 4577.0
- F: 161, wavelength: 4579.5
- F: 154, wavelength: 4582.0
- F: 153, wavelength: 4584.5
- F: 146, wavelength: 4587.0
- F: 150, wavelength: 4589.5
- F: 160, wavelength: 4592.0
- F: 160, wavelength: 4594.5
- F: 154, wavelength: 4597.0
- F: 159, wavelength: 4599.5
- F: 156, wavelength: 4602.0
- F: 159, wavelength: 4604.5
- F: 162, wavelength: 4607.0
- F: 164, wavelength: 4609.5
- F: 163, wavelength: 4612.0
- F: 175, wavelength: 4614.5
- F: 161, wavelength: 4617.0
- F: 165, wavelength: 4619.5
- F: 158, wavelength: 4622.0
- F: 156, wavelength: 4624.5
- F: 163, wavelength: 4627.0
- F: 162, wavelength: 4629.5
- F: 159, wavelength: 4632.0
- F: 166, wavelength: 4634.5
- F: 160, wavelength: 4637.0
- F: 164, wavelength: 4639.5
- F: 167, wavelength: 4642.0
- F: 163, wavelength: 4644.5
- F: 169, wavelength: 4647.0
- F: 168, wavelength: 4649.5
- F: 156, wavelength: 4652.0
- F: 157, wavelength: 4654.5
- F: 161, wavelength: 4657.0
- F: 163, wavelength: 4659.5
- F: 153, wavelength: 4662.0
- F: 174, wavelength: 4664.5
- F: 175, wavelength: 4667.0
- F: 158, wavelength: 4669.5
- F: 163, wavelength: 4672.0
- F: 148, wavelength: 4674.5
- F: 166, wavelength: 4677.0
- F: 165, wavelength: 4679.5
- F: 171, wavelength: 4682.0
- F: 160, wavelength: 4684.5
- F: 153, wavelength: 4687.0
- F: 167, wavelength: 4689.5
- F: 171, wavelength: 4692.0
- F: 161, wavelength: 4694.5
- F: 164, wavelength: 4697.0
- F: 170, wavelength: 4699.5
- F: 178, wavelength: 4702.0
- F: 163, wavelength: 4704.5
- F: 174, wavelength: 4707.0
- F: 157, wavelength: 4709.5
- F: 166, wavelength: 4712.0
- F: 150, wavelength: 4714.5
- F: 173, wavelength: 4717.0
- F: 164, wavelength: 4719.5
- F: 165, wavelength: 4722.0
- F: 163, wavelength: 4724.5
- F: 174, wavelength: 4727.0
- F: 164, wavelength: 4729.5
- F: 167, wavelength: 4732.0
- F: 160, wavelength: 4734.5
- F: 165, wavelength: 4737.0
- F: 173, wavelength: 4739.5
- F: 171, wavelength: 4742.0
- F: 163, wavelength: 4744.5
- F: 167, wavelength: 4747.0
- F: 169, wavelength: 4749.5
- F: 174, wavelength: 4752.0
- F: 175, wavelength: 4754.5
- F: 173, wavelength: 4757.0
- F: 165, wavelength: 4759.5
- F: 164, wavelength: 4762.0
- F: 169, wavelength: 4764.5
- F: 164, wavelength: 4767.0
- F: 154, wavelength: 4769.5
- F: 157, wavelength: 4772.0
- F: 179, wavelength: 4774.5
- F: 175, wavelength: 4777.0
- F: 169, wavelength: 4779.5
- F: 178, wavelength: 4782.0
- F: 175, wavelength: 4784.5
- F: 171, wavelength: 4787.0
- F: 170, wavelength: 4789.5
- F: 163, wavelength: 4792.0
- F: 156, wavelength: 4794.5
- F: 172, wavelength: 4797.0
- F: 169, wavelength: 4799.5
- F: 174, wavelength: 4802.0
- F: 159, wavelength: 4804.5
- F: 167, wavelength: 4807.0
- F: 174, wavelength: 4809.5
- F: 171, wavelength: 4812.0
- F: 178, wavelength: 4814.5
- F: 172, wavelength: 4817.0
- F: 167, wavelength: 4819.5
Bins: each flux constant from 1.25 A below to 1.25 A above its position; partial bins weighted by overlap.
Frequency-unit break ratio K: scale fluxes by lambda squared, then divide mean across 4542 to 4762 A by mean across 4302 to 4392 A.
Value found 1.5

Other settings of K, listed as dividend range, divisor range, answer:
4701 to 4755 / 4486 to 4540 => 1.21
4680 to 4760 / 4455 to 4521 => 1.24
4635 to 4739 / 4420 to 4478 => 1.32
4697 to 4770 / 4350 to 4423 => 1.48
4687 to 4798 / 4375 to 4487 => 1.40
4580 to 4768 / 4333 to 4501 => 1.35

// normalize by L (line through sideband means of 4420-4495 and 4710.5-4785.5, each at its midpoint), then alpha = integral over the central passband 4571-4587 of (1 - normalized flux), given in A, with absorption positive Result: -0.4 A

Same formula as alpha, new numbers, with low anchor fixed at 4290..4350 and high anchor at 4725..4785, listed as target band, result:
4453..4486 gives -3.4 A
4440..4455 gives -1.8 A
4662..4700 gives -1.4 A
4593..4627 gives -2.9 A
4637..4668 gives -2.0 A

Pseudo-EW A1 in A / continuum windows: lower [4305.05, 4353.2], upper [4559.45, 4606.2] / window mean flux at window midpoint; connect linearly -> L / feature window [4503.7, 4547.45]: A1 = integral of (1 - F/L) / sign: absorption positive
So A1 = -1.6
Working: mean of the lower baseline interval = 112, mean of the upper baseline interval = 156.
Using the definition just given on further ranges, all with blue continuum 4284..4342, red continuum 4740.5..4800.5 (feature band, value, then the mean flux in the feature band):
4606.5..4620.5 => -1.7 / 165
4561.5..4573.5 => -1.5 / 160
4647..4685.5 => -2.0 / 163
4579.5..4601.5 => -1.6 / 155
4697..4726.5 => -1.0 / 166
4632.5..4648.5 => -1.4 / 165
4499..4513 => -2.3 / 156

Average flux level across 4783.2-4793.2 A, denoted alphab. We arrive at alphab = 170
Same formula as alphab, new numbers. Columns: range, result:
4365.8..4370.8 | 141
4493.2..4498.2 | 148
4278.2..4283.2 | 110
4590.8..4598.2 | 158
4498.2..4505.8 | 152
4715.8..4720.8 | 168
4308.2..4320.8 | 84.6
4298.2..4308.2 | 94.8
